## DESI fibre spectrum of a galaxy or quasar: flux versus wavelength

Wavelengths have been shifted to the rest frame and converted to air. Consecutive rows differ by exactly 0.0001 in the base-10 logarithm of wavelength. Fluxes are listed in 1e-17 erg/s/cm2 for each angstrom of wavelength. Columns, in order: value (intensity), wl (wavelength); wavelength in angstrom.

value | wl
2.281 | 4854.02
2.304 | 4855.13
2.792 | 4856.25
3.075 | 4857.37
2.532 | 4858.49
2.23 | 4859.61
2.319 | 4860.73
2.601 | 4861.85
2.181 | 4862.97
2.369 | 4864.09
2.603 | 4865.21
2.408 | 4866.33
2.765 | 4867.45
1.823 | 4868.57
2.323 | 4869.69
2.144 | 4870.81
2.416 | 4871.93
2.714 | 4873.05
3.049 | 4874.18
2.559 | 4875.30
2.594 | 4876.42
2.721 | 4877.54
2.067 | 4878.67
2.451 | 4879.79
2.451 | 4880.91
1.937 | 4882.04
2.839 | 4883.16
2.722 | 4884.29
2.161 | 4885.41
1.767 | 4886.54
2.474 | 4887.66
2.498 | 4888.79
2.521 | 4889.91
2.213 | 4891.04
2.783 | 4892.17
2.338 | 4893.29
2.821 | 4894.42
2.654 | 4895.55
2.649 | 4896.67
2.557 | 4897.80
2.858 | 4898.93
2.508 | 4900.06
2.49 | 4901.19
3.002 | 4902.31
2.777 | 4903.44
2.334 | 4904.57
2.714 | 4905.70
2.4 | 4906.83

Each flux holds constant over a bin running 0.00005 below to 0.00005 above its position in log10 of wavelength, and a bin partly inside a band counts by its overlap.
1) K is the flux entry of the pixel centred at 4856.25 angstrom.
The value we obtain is 2.792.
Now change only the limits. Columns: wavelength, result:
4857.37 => 3.075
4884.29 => 2.722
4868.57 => 1.823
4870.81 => 2.144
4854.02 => 2.281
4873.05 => 2.714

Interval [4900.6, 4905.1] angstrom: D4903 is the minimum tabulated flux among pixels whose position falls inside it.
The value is 2.334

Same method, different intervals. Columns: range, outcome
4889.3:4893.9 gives 2.213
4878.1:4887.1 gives 1.767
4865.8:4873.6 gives 1.823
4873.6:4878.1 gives 2.559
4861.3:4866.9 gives 2.181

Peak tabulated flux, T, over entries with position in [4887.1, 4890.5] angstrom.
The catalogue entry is 2.521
